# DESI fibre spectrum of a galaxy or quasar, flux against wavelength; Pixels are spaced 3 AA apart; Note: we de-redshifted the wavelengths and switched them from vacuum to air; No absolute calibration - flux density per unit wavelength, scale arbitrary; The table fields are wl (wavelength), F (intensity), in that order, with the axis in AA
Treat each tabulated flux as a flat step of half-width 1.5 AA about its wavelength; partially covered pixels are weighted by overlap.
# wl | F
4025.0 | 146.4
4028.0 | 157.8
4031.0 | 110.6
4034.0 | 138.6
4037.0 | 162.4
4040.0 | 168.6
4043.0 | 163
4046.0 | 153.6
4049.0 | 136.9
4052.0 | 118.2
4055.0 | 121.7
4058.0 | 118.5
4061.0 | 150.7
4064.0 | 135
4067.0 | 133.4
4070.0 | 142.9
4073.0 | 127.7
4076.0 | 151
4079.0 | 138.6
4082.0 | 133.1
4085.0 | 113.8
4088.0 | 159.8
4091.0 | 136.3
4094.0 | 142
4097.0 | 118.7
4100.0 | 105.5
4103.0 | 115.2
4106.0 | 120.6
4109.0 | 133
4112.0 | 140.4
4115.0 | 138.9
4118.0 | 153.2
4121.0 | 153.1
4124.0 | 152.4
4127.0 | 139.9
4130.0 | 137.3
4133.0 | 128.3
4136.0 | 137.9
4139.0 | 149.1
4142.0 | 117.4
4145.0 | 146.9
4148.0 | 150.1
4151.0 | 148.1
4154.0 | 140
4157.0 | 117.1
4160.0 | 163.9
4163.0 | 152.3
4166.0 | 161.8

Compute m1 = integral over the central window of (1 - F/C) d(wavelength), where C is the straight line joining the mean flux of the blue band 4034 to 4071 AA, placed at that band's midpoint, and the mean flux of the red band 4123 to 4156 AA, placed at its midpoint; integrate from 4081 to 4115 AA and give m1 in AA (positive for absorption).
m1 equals 2.8 AA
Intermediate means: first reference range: 142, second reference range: 140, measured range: 129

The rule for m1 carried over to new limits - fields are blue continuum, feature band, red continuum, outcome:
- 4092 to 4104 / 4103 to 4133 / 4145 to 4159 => -2.5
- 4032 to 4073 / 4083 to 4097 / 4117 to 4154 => 0.6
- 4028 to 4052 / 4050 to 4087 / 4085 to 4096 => 2.7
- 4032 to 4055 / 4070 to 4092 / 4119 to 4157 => 1.0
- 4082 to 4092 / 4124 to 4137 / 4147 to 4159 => 0.1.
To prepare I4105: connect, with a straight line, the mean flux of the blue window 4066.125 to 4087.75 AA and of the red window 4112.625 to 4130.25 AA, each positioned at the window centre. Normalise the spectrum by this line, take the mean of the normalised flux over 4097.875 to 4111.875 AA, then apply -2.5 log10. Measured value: 0.18 mag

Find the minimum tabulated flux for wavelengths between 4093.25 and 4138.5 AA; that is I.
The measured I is 105.5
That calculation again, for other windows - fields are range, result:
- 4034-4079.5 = 118.2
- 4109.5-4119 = 138.9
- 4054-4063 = 118.5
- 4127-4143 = 117.4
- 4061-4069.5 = 133.4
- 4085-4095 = 113.8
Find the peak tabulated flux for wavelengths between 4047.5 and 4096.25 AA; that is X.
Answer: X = 159.8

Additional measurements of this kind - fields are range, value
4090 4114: 142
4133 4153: 150.1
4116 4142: 153.2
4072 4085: 151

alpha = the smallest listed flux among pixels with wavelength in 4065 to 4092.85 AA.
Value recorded 113.8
